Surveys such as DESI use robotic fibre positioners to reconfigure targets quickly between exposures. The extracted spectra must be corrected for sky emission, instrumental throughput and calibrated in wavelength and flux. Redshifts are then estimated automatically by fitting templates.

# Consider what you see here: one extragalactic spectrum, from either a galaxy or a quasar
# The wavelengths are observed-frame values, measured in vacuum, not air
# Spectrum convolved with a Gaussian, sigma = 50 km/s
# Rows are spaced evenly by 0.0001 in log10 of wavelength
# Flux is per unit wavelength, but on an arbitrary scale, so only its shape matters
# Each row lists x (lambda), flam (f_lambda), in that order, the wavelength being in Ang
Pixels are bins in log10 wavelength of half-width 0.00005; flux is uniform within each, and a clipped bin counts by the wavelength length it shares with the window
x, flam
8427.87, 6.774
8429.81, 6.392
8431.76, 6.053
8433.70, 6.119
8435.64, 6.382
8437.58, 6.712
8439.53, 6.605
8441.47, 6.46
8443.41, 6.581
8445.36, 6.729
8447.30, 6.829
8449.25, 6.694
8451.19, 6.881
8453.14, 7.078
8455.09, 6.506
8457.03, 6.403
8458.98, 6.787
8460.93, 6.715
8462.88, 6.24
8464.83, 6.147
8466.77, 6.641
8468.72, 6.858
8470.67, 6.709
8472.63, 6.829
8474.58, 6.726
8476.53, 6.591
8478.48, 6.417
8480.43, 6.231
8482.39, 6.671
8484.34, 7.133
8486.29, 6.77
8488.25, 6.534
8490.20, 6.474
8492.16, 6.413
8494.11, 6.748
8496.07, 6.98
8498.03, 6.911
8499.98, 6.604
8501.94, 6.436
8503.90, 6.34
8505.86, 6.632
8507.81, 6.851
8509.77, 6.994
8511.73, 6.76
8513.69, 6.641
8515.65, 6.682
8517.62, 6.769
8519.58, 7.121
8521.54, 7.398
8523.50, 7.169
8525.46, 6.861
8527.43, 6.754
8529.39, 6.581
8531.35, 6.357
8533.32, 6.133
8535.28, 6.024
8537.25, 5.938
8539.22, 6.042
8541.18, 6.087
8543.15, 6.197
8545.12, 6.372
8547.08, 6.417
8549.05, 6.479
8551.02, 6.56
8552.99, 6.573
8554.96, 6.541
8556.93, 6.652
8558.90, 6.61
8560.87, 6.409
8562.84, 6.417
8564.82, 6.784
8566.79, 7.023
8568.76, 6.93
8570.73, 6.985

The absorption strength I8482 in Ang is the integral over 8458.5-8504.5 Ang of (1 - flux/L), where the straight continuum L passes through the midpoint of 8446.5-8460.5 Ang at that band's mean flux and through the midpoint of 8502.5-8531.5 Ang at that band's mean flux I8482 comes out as 1.0 Ang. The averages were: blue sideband 6.74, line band 6.62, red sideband 6.8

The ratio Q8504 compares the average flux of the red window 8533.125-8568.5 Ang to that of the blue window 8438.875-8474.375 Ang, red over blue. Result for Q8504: 0.97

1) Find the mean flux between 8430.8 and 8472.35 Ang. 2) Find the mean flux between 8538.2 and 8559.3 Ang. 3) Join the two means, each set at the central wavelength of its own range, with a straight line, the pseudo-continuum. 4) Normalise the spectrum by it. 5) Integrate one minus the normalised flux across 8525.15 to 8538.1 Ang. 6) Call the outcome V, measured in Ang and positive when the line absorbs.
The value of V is 0.16 Ang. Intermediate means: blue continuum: 6.58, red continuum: 6.41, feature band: 6.36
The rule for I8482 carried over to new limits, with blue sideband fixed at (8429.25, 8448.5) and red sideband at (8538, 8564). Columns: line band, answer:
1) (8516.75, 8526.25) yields -0.9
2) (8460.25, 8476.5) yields -0.3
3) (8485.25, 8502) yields -0.6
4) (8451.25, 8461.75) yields -0.4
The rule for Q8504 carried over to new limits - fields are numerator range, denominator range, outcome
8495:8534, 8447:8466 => 1.02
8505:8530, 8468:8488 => 1.03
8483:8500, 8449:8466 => 1.02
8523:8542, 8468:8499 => 0.95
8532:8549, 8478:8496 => 0.93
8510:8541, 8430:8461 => 1.00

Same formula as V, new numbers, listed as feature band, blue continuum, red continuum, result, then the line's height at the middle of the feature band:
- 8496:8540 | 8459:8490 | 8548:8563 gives -0.49 Ang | 6.57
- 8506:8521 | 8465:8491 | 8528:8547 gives -1.05 Ang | 6.39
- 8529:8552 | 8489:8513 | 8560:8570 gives 1.54 Ang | 6.71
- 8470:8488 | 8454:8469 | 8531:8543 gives -0.68 Ang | 6.43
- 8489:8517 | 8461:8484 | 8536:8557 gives -0.87 Ang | 6.47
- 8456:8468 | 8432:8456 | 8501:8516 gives 0.24 Ang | 6.63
